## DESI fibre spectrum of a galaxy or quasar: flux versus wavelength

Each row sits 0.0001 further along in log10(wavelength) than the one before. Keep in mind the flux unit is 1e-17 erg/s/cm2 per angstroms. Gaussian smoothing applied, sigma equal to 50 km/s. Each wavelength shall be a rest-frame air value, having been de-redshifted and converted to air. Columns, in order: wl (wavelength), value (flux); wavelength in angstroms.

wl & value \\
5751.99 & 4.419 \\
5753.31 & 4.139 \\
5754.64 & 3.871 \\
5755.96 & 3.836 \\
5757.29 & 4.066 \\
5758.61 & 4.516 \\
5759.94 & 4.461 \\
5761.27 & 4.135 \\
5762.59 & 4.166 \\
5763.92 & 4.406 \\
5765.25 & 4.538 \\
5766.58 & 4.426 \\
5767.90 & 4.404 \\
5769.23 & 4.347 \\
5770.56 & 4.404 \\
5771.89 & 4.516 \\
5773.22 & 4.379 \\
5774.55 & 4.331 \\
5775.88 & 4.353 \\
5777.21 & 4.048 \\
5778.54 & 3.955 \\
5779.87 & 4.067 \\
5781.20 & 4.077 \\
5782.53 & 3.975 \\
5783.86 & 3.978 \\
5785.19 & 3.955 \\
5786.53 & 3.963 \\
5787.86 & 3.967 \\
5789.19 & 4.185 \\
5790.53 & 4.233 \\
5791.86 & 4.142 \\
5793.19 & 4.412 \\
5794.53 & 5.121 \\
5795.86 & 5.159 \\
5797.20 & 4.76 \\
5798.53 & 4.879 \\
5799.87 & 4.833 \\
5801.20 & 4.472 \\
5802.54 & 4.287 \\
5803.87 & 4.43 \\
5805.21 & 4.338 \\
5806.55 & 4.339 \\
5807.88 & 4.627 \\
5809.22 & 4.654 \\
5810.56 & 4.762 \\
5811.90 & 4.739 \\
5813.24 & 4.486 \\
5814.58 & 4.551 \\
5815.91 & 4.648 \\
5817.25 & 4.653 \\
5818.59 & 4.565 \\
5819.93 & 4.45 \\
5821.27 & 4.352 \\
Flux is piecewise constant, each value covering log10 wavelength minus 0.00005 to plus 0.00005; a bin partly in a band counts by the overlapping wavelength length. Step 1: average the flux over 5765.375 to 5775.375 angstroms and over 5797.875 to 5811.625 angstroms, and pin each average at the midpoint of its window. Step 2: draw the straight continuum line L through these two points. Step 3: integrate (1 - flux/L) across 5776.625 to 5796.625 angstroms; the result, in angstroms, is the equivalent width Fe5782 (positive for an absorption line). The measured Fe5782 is 1.2 angstroms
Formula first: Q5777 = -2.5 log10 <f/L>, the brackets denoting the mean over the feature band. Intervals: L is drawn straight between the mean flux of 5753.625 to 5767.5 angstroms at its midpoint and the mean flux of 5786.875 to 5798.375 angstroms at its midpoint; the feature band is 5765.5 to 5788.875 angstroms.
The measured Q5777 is 0.05 mag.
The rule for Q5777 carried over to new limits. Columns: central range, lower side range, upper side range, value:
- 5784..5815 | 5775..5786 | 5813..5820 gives -0.04 mag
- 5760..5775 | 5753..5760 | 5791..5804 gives -0.03 mag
